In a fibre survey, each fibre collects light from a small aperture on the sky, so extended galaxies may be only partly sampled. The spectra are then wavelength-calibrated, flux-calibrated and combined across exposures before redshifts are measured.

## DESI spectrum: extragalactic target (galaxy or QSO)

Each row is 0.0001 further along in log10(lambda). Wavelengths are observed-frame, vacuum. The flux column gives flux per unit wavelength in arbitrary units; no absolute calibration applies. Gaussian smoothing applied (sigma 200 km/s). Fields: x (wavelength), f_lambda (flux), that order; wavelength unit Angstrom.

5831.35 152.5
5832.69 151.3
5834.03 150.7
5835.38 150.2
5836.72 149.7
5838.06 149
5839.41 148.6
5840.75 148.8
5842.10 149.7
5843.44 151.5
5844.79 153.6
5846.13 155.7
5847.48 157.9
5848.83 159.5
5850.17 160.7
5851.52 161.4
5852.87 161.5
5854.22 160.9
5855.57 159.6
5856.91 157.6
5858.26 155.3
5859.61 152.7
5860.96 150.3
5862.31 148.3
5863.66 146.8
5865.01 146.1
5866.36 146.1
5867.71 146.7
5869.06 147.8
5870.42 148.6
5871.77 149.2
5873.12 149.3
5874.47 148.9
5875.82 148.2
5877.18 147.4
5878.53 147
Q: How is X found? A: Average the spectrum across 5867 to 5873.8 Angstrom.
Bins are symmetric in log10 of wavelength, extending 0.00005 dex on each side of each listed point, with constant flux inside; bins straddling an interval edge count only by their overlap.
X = 148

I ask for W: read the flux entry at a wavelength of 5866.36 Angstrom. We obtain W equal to 146.1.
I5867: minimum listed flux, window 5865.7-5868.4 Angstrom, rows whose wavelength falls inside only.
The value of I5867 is 146.1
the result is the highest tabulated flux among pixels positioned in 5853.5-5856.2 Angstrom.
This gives 160.9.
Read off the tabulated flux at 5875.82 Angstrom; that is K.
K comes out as 148.2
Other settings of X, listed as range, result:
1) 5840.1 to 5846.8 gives 152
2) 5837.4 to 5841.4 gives 149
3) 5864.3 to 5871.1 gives 147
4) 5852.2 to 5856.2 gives 161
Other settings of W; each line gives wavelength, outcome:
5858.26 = 155.3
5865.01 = 146.1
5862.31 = 148.3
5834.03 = 150.7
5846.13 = 155.7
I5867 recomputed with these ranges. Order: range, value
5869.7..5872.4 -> 148.6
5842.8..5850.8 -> 151.5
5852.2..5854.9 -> 160.9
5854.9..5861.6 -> 150.3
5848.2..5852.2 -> 159.5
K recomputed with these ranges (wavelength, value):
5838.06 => 149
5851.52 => 161.4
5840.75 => 148.8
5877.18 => 147.4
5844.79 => 153.6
